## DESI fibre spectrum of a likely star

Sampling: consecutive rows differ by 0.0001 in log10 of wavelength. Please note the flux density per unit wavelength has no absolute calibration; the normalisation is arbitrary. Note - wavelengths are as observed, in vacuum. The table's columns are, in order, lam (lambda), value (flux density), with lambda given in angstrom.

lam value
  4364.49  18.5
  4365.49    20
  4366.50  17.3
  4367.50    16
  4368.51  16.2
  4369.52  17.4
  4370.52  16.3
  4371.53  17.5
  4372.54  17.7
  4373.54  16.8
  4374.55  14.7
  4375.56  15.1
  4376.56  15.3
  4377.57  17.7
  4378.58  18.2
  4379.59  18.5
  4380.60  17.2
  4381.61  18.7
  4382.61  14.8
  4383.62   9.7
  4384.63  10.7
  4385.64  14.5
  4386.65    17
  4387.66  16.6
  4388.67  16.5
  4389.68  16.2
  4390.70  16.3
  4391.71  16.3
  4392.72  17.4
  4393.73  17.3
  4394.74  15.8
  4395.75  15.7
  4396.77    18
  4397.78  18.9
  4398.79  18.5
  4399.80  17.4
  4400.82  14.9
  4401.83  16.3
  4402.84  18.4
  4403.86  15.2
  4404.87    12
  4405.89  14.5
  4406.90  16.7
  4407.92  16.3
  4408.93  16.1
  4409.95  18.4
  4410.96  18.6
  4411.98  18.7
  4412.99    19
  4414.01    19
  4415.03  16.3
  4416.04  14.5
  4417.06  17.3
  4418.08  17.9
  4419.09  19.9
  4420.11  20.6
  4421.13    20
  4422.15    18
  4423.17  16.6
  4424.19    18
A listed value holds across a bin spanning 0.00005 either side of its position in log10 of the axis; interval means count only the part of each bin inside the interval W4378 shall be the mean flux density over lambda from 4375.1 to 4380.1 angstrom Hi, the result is 17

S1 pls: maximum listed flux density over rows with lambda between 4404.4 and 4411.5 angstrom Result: 18.6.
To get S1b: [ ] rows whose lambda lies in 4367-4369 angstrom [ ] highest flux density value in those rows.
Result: 16.2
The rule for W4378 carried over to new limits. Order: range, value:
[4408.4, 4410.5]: 17.3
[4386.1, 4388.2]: 16.8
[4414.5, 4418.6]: 16.5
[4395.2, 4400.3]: 17.7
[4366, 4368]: 16.7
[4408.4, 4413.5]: 18.2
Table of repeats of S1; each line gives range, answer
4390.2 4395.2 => 17.4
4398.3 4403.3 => 18.5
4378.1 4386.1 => 18.7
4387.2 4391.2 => 16.6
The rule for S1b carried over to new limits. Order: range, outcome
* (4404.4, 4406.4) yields 14.5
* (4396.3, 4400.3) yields 18.9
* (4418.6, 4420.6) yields 20.6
